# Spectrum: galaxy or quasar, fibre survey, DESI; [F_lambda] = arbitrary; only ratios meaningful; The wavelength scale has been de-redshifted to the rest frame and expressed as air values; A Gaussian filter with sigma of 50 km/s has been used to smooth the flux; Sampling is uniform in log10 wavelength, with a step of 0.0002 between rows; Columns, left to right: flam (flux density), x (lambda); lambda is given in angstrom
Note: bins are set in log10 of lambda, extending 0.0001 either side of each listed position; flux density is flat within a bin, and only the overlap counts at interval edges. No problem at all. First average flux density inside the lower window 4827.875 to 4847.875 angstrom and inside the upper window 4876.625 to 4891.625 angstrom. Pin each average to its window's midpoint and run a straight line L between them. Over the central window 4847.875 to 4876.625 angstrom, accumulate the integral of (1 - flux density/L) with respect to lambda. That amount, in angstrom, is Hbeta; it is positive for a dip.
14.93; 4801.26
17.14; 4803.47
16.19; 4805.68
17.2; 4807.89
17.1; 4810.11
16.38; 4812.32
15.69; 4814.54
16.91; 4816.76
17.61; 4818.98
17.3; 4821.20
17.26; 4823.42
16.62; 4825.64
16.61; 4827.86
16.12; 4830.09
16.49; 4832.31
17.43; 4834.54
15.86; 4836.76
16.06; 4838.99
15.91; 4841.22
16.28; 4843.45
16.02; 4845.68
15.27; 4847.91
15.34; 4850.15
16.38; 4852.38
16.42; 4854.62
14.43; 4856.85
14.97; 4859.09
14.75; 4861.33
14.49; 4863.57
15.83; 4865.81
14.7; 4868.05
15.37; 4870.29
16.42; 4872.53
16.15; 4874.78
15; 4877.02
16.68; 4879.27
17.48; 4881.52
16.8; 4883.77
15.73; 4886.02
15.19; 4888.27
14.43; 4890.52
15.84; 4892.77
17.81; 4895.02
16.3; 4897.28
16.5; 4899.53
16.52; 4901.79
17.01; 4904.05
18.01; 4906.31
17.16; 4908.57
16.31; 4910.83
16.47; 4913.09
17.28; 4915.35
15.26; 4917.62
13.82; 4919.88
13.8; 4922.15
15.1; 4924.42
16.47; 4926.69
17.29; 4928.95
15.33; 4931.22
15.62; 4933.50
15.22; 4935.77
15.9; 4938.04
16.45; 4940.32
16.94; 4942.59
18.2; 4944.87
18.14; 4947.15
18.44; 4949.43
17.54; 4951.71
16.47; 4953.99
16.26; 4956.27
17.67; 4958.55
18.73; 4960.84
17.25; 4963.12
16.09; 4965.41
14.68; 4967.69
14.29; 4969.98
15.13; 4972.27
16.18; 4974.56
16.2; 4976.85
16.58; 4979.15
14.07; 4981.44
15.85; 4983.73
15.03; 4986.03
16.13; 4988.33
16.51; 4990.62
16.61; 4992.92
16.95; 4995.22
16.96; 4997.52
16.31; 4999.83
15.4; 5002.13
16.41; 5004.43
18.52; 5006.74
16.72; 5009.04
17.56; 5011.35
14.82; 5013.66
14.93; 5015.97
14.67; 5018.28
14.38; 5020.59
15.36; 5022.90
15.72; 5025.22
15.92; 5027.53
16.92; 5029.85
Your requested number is 1.2 angstrom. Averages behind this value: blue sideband 16.2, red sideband 15.9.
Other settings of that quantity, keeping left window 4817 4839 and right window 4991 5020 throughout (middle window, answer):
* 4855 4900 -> 2.4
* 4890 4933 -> 1.0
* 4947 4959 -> -0.7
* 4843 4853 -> 0.5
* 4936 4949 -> -0.5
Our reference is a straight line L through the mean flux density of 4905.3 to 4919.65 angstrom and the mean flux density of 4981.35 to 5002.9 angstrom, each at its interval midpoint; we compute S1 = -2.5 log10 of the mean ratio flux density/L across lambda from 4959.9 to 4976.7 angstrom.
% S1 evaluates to 0.01 mag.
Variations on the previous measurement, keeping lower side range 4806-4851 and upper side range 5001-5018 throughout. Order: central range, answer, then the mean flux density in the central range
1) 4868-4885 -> 0.02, 16.2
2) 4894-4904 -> -0.03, 16.8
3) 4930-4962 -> -0.04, 16.9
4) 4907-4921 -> 0.02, 16.1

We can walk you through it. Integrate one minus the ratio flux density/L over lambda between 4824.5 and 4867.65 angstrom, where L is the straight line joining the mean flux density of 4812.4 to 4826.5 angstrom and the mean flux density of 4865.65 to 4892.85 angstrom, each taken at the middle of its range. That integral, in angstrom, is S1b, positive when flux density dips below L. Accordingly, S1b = 1.5 angstrom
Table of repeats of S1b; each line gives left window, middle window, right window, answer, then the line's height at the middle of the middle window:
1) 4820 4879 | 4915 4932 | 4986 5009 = 0.81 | 16.2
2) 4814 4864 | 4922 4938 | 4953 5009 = 0.53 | 16.2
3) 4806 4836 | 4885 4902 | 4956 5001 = 0.51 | 16.5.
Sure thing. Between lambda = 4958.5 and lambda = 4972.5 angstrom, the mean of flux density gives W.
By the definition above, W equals 16.2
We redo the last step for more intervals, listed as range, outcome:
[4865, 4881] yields 15.8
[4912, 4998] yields 16.2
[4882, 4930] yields 16.2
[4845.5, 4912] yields 16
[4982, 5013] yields 16.5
